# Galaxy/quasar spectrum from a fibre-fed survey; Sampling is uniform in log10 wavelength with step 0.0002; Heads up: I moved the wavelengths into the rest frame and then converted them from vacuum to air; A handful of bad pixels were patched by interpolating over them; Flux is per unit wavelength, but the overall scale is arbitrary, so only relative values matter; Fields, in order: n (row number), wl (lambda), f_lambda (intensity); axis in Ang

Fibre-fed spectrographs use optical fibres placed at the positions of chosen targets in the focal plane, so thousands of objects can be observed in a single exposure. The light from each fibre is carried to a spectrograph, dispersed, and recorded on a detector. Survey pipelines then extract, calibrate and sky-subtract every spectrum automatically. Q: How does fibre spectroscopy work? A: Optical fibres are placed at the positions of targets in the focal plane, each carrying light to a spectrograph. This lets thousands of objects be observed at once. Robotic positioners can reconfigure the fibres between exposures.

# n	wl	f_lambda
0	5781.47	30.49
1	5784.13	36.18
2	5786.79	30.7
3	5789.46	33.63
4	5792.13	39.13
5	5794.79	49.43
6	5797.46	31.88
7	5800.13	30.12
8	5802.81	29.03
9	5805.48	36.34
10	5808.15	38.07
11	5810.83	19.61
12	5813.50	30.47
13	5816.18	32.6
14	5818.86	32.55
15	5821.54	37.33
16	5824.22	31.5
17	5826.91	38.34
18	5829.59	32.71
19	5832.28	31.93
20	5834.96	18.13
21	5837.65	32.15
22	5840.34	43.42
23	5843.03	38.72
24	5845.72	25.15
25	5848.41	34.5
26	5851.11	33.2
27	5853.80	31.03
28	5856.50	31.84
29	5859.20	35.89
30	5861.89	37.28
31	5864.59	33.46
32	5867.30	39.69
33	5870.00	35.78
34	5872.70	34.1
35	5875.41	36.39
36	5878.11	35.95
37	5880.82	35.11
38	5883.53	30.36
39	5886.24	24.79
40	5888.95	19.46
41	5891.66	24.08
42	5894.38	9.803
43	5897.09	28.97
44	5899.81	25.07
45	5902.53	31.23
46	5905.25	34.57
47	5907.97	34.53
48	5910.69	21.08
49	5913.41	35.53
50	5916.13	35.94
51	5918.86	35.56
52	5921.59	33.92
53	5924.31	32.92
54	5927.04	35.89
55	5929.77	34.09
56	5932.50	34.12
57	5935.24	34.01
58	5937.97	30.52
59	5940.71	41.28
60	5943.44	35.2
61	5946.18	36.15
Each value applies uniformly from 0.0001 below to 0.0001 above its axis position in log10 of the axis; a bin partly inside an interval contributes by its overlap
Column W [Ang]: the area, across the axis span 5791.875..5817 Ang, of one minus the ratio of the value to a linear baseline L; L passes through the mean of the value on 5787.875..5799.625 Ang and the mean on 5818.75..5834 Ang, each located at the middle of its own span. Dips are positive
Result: 2.1 Ang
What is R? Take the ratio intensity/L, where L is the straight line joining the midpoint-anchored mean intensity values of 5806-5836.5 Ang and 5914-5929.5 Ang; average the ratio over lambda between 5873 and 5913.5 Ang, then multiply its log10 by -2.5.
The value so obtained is 0.19 mag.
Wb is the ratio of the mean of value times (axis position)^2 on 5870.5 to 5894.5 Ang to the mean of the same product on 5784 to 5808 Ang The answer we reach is 0.85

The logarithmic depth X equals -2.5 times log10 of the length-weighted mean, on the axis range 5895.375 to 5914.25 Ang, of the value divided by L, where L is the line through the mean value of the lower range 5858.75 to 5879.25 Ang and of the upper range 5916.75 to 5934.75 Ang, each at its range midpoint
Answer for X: 0.18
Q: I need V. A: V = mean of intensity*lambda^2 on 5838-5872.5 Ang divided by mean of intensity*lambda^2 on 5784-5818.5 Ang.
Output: 1.06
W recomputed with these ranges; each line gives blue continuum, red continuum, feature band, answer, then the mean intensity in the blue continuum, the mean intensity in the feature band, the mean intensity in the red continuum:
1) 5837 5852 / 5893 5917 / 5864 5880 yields -2.1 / 34.7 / 36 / 28.4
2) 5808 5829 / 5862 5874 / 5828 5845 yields 0.5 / 32.3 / 32.7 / 35.9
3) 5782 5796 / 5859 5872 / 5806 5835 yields 3.9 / 37.3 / 31.9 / 36.4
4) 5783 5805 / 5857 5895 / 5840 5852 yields -0.6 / 35.1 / 34.4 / 31.3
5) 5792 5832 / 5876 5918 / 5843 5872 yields -2.9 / 33.7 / 34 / 28.7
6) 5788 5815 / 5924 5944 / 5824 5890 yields 2.5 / 33.7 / 32.9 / 34.8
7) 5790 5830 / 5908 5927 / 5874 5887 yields 0.1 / 34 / 32.9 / 32.9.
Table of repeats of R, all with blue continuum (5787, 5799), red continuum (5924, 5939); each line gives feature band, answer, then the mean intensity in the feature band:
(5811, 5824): 0.160 mag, 31.9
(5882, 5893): 0.371 mag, 24.8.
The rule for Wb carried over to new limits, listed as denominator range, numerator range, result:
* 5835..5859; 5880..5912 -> 0.82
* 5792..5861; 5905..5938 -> 1.04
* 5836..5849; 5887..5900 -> 0.63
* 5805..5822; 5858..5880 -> 1.15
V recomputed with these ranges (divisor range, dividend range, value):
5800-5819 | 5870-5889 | 1.06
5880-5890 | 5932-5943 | 1.31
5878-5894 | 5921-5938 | 1.30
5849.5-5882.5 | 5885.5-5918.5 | 0.79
